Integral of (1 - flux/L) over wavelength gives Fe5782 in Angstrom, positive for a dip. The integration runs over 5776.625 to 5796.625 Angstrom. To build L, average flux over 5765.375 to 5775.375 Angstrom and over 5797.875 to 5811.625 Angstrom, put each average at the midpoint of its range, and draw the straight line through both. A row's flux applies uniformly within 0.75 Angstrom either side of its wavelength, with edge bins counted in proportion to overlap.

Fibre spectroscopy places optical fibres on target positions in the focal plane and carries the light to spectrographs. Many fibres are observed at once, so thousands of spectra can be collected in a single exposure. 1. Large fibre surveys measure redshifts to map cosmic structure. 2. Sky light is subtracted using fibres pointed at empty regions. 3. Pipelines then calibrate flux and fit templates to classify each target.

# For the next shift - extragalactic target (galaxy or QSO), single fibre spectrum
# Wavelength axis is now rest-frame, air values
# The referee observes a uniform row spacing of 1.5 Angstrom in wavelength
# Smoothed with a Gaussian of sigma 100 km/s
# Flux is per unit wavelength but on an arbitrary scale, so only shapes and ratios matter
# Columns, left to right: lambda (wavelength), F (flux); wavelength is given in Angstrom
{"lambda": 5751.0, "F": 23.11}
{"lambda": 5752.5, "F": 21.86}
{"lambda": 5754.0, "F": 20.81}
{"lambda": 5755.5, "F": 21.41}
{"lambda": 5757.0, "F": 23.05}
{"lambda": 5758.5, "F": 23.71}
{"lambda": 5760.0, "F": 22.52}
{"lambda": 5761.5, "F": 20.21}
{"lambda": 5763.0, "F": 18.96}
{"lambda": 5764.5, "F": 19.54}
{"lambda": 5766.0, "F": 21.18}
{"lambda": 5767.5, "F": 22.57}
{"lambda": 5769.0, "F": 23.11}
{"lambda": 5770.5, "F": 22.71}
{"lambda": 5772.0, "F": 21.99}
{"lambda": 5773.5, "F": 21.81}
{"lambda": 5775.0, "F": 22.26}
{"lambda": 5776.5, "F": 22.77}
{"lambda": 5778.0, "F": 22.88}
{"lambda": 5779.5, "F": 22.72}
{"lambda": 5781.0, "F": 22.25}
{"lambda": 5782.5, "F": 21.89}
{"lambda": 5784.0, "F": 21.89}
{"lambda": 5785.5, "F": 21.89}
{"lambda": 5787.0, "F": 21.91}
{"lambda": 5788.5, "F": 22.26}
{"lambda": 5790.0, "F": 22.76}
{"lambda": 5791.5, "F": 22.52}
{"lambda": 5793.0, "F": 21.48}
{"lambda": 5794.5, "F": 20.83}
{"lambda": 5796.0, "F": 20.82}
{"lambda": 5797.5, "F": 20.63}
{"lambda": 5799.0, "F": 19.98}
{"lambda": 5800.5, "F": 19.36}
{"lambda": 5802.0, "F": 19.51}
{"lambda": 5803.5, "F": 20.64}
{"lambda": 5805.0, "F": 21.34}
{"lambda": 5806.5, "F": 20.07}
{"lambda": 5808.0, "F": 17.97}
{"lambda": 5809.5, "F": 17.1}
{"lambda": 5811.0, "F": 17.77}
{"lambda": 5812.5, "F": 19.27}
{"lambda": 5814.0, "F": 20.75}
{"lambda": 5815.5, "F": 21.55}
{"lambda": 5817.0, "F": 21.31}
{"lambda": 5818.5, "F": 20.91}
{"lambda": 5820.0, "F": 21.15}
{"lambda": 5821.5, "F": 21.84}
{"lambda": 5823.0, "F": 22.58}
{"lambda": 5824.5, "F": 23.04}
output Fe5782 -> -1.1 Angstrom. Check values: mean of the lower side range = 22.2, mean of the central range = 22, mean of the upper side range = 19.4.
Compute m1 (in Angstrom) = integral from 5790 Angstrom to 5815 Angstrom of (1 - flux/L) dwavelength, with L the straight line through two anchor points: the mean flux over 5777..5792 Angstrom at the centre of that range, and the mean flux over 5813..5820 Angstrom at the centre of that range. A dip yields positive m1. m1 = 1.8 Angstrom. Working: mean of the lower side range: 22.3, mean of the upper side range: 21.1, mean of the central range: 20.1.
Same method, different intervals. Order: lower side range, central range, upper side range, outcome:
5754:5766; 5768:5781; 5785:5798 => -0.6 Angstrom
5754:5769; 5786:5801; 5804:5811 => -1.1 Angstrom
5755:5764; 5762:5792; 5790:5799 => -0.8 Angstrom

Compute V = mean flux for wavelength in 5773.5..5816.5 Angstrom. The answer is 21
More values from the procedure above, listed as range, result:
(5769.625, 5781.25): 22.4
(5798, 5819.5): 19.8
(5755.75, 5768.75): 21.5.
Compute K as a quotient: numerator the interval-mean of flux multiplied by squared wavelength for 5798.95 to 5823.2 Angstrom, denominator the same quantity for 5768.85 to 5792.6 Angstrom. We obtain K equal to 0.91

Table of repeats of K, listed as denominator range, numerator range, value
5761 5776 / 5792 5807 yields 0.97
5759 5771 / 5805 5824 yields 0.97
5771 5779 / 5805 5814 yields 0.85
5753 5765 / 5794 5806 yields 0.97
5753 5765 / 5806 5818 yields 0.93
